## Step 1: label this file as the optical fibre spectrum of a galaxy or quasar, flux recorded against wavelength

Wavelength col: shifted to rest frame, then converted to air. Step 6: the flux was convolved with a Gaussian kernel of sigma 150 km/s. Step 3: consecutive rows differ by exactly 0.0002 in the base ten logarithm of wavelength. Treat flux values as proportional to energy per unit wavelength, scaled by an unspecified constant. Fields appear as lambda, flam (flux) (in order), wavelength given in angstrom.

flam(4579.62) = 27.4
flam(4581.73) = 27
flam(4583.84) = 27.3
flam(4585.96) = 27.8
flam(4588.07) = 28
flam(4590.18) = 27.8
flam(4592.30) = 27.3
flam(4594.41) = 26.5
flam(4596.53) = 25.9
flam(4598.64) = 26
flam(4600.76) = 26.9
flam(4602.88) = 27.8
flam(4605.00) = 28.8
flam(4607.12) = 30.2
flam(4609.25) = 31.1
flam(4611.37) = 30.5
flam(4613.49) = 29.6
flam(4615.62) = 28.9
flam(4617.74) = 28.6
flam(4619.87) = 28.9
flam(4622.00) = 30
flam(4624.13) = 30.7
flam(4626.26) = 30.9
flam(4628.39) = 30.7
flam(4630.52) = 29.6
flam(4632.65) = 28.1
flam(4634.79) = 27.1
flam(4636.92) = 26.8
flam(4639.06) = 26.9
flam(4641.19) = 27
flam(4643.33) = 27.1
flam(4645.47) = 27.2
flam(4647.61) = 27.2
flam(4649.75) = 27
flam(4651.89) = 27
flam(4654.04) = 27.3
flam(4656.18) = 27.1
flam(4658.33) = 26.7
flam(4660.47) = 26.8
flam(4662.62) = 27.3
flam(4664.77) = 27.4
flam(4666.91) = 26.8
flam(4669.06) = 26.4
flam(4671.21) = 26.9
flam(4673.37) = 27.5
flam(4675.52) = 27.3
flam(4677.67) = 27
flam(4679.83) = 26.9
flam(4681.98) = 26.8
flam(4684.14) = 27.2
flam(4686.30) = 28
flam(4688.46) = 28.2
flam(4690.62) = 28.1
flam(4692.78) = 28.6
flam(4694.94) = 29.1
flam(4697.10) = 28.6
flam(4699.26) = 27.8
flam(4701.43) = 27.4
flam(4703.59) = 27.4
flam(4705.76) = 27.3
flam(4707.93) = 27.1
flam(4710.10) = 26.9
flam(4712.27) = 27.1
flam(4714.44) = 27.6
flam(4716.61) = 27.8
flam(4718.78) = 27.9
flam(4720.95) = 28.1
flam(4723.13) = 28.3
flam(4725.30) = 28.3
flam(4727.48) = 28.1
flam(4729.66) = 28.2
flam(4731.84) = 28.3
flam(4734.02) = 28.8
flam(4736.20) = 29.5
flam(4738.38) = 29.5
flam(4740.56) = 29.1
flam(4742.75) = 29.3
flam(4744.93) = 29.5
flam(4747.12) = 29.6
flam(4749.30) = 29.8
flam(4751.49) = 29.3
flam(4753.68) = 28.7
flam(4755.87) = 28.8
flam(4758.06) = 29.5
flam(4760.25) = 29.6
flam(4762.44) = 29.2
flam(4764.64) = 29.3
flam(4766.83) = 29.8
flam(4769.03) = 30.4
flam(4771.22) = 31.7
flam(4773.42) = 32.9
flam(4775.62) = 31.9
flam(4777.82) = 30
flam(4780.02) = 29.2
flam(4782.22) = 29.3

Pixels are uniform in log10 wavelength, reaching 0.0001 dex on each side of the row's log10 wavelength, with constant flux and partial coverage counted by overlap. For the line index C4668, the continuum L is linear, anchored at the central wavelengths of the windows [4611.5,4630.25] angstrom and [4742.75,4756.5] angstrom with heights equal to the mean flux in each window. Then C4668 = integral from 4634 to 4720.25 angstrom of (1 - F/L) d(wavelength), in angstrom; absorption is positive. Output 6.55 angstrom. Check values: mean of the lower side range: 29.8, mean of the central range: 27.3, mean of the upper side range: 29.3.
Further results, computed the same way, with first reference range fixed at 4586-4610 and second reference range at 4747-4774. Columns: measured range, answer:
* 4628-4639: 0.03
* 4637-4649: 0.56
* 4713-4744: 1.03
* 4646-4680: 1.87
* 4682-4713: 1.40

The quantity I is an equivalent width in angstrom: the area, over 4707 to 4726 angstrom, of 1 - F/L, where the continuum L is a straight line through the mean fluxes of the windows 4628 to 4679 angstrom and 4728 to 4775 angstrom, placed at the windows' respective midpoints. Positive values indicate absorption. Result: 0.72 angstrom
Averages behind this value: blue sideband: 27.3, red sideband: 29.6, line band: 27.7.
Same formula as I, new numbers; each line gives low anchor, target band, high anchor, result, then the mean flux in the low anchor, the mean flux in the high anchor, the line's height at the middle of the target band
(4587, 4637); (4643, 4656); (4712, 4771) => 0.73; 28.7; 28.9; 28.7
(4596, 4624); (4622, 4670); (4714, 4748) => 1.72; 28.8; 28.6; 28.8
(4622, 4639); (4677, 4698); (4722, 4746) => 0.76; 29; 28.8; 28.9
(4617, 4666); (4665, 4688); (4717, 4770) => 0.98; 28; 29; 28.3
